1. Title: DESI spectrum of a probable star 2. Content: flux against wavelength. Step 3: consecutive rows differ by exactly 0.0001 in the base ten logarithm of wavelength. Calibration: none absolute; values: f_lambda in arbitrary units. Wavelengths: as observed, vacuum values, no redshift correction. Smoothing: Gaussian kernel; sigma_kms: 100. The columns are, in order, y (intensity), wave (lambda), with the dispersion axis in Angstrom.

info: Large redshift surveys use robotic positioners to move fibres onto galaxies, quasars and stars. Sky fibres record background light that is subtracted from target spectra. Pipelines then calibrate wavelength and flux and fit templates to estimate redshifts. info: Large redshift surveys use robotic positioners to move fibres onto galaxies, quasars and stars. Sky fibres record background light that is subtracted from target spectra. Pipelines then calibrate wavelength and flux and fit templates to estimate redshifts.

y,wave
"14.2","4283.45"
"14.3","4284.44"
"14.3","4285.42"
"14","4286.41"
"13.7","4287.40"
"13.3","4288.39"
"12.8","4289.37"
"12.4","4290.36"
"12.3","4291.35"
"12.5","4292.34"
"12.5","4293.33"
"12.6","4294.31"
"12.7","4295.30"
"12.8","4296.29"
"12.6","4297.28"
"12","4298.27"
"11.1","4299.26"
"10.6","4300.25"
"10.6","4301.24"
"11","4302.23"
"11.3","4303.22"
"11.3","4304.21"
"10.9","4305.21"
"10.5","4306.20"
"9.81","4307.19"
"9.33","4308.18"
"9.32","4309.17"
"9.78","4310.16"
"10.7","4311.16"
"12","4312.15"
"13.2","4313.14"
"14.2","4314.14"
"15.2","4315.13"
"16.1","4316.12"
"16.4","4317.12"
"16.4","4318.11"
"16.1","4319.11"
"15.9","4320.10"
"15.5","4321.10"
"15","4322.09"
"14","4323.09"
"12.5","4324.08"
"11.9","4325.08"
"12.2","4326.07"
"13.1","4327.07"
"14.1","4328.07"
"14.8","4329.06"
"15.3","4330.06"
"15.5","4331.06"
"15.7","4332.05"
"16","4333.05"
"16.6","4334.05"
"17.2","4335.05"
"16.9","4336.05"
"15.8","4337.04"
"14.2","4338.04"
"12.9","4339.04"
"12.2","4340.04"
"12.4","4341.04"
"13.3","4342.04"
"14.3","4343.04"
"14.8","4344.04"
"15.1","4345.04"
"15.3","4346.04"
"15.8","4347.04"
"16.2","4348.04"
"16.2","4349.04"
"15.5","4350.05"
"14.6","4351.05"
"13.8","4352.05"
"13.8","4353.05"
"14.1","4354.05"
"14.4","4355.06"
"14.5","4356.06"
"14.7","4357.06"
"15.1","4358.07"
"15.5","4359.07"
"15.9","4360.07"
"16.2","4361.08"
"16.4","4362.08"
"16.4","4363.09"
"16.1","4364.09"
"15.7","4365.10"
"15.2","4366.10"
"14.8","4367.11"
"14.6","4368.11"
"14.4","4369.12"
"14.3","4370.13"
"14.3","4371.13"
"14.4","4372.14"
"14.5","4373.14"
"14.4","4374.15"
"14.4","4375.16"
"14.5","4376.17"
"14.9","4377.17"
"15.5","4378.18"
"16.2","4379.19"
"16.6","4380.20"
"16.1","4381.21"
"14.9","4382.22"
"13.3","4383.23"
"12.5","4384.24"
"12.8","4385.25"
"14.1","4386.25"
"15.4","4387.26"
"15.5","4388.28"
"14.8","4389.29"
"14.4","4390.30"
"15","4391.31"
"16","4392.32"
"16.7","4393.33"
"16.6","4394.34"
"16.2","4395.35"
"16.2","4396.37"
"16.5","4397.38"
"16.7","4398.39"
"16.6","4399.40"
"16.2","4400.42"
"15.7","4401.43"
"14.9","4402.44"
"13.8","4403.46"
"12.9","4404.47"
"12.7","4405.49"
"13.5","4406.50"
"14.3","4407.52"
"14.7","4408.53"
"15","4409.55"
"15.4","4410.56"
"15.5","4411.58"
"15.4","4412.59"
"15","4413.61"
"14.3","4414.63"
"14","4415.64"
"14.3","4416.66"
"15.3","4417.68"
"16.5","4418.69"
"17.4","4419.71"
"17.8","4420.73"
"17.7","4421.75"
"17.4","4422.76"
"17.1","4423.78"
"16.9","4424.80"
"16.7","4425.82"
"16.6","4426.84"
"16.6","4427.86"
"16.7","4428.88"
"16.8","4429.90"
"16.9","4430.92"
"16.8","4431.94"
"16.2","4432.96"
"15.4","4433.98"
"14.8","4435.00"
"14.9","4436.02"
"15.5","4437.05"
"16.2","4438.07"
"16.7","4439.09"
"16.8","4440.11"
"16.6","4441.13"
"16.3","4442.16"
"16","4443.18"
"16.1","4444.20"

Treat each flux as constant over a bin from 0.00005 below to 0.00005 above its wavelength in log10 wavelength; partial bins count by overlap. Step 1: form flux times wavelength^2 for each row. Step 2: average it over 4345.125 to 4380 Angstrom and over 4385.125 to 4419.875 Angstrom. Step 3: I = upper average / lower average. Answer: 1.0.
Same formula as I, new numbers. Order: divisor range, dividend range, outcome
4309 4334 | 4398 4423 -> 1.13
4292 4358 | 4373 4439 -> 1.18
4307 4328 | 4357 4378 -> 1.16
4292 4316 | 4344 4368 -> 1.34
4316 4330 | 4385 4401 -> 1.11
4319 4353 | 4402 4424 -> 1.07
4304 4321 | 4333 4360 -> 1.17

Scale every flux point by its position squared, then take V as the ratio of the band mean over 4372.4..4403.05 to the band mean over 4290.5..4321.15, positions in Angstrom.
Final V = 1.27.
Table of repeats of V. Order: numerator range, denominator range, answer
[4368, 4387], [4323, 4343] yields 1.04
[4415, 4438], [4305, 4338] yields 1.23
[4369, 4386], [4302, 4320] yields 1.20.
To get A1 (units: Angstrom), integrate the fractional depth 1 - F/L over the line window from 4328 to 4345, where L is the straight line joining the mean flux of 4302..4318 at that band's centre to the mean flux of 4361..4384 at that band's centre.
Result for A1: -1.9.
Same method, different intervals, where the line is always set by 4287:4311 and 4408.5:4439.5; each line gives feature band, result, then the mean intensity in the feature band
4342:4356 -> -1.6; 14.8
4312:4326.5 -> -2.6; 14.5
